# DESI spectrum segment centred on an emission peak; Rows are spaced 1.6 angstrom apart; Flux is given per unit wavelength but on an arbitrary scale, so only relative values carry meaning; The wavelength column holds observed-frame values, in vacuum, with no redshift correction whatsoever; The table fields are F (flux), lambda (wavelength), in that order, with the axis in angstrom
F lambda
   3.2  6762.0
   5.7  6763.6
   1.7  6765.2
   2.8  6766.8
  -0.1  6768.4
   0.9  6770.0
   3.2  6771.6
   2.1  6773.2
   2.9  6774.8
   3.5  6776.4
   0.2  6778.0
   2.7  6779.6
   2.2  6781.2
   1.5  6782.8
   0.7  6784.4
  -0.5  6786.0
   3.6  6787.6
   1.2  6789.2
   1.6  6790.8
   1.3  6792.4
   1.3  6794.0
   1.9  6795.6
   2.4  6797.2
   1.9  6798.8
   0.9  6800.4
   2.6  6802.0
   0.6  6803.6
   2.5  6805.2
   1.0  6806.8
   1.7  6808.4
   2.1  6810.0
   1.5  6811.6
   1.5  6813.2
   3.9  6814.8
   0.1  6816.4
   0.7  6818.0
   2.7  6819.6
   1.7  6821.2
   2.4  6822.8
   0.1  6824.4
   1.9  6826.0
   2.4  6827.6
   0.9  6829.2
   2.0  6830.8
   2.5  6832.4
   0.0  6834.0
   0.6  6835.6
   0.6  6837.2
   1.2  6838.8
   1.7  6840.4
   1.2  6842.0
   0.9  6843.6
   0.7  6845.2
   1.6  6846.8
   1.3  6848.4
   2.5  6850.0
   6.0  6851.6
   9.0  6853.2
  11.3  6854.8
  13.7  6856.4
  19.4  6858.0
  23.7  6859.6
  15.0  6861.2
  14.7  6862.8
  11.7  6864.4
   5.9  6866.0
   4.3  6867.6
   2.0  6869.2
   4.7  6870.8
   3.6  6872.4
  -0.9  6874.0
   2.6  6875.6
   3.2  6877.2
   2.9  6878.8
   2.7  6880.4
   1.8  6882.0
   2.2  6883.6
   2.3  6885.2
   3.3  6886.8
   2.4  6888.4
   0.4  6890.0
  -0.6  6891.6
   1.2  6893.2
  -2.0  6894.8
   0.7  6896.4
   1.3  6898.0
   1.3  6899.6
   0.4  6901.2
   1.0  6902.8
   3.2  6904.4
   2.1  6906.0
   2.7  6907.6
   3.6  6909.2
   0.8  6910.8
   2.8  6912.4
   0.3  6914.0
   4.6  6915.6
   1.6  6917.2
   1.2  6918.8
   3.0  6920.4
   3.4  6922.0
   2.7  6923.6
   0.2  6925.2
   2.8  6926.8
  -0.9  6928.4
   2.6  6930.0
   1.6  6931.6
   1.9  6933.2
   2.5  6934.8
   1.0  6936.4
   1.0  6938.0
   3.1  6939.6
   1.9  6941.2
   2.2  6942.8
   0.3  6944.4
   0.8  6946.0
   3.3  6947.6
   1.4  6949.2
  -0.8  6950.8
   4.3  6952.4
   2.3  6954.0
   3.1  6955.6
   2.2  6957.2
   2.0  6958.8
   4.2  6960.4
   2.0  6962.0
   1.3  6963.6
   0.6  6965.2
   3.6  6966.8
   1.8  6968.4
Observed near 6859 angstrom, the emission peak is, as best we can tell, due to [O II] 3727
